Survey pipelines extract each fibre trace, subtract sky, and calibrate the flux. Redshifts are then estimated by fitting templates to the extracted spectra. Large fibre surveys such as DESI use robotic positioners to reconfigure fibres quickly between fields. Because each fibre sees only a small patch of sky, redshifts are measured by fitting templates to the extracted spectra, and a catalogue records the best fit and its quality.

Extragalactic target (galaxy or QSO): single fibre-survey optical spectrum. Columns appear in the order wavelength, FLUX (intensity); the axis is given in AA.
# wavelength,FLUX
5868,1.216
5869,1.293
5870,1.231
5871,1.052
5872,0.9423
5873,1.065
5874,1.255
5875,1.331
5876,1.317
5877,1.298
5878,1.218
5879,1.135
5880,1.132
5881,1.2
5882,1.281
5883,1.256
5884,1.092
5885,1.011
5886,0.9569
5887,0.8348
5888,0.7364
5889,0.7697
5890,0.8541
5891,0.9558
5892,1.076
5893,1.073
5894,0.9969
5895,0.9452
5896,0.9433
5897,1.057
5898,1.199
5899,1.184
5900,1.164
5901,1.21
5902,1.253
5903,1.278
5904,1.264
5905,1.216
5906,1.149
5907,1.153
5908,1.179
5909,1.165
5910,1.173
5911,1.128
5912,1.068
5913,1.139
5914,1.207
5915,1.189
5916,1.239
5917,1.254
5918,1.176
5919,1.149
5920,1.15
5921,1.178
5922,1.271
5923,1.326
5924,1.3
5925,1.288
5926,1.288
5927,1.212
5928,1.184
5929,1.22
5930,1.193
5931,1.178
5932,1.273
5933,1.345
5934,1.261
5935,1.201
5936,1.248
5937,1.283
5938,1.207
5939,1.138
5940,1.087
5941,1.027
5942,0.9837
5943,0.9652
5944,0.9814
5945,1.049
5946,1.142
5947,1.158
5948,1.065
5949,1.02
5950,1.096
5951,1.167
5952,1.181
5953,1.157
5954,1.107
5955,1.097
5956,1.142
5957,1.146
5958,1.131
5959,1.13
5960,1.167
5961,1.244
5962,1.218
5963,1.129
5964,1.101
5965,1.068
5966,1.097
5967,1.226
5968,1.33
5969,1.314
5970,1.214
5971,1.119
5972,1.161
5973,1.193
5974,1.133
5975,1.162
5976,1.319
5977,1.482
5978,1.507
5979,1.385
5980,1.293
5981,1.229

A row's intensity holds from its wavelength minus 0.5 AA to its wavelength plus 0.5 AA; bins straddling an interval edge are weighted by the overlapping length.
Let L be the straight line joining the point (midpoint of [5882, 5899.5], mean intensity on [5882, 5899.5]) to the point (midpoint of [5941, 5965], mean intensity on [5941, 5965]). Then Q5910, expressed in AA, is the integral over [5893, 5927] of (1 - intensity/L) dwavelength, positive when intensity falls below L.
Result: -4.6 AA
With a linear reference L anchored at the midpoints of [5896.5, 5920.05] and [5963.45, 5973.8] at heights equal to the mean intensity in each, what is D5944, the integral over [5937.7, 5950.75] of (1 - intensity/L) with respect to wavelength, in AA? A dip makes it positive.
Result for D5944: 1.22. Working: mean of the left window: 1.18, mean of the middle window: 1.07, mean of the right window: 1.18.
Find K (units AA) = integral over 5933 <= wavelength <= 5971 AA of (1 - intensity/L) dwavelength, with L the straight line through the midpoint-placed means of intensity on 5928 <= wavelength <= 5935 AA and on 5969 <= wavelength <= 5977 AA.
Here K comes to 2.48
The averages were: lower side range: 1.24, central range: 1.15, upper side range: 1.21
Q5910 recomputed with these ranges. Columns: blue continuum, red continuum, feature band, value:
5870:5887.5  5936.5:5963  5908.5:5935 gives -2.0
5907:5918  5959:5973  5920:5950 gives 0.1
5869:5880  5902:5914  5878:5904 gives 2.5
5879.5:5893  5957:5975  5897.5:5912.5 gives -1.9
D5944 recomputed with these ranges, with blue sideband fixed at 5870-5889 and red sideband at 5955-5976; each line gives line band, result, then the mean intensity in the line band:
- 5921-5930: -0.9 AA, 1.25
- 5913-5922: -0.4 AA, 1.19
